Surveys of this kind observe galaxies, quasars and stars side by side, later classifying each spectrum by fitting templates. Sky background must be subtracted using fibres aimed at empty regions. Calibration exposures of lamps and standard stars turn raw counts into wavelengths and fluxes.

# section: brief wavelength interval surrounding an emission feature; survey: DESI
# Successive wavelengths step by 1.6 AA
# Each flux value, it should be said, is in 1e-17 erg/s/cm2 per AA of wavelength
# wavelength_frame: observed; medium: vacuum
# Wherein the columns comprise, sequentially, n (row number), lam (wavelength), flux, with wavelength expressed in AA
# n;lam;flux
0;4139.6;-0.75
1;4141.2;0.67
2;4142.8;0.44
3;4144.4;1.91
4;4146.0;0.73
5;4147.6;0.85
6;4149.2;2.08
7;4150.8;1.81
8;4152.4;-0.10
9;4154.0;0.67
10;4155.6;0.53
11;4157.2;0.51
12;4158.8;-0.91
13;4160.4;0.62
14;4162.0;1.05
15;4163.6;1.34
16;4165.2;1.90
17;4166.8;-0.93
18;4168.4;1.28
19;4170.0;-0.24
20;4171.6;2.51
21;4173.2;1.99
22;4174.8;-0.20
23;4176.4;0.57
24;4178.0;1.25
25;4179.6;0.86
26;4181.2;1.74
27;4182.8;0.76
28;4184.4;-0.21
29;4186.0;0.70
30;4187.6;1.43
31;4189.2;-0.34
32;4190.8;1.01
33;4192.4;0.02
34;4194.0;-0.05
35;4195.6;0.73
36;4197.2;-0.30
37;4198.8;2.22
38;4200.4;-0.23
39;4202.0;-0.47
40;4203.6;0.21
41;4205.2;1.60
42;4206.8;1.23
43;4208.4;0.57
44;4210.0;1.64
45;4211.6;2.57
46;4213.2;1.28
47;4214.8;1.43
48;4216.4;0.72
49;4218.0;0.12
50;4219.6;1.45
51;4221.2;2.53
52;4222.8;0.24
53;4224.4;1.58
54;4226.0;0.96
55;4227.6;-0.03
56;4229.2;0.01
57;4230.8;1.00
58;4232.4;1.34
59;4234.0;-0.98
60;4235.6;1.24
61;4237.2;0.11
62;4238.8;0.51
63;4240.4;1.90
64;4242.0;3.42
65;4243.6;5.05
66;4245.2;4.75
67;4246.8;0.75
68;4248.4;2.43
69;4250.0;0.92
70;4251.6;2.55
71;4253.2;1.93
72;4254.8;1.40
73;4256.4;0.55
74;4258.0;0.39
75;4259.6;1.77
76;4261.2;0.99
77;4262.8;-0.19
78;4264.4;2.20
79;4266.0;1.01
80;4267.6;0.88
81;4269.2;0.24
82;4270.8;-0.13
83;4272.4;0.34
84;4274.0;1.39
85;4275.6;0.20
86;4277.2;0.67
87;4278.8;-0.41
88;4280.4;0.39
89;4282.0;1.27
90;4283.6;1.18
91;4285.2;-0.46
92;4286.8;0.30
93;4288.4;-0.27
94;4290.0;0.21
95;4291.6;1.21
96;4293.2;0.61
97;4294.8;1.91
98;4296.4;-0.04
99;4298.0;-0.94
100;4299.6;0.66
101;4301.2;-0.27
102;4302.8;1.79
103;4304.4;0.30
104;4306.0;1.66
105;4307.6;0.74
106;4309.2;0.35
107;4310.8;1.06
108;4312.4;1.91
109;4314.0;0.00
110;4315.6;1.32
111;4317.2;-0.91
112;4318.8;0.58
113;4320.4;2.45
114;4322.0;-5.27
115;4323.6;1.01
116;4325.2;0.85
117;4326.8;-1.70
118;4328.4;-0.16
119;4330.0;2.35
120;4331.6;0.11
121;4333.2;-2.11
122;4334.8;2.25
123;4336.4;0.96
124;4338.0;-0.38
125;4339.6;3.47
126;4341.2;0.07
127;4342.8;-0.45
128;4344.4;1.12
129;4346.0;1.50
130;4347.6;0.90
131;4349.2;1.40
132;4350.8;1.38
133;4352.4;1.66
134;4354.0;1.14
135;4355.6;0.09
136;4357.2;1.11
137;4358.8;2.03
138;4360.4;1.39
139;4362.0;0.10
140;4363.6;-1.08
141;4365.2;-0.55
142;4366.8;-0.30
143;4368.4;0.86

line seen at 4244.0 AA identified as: [O II]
